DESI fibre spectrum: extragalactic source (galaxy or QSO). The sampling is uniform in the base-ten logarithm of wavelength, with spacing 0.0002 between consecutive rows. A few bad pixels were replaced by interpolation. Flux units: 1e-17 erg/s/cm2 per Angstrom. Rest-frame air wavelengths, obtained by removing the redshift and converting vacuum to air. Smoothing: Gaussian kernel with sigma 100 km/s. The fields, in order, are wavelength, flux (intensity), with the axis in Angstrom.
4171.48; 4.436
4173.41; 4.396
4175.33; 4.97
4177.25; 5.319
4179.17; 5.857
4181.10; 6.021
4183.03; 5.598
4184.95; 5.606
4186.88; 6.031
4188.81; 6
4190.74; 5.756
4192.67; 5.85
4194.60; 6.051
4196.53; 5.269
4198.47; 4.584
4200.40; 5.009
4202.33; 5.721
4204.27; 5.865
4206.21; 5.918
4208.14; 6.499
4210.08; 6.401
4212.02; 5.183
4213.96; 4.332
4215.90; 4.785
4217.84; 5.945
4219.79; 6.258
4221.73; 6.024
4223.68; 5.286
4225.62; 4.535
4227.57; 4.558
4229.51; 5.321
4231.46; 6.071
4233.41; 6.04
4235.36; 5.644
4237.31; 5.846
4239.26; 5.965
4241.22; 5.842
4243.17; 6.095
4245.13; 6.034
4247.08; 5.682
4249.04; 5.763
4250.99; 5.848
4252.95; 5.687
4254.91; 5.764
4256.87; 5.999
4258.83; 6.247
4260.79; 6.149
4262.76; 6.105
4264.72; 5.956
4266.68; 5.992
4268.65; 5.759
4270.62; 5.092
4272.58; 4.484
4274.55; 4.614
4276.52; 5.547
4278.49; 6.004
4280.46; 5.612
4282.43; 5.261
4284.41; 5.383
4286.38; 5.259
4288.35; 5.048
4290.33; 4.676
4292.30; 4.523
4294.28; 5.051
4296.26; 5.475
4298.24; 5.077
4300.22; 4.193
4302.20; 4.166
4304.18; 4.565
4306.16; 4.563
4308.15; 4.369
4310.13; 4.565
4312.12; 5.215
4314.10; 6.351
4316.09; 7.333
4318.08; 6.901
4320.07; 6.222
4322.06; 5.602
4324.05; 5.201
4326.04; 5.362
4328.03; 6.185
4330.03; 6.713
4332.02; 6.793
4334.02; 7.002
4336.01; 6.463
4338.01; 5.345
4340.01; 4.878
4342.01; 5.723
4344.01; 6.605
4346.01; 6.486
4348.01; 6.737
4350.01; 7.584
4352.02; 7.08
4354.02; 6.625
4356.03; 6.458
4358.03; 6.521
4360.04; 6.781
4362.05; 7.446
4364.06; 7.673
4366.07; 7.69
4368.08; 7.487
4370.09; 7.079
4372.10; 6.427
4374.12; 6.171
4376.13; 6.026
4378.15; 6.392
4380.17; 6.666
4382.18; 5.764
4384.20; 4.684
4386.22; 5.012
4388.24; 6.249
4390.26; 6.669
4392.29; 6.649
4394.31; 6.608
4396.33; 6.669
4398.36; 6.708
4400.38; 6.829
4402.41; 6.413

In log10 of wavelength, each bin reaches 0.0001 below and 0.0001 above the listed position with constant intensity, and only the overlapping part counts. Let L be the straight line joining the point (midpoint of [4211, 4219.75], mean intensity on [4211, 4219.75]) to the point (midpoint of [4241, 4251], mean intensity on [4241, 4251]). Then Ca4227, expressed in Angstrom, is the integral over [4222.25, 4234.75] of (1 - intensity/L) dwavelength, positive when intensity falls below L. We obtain 0.4 Angstrom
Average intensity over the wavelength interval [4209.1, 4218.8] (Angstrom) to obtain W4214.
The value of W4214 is 5.33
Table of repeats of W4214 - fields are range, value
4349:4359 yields 6.86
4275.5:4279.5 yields 5.76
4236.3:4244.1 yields 5.93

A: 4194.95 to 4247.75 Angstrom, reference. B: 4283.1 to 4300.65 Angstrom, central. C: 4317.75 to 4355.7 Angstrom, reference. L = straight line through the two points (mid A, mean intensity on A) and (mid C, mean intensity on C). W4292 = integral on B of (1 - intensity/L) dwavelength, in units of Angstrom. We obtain 3.0 Angstrom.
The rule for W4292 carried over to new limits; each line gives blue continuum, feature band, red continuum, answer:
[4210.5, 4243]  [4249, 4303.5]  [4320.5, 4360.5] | 4.4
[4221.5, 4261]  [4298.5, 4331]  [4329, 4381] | 4.5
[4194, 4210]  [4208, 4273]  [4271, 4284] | -2.9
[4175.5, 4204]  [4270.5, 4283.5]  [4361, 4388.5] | 1.7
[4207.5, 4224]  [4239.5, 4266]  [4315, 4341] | -0.6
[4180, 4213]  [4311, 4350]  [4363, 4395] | 0.4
